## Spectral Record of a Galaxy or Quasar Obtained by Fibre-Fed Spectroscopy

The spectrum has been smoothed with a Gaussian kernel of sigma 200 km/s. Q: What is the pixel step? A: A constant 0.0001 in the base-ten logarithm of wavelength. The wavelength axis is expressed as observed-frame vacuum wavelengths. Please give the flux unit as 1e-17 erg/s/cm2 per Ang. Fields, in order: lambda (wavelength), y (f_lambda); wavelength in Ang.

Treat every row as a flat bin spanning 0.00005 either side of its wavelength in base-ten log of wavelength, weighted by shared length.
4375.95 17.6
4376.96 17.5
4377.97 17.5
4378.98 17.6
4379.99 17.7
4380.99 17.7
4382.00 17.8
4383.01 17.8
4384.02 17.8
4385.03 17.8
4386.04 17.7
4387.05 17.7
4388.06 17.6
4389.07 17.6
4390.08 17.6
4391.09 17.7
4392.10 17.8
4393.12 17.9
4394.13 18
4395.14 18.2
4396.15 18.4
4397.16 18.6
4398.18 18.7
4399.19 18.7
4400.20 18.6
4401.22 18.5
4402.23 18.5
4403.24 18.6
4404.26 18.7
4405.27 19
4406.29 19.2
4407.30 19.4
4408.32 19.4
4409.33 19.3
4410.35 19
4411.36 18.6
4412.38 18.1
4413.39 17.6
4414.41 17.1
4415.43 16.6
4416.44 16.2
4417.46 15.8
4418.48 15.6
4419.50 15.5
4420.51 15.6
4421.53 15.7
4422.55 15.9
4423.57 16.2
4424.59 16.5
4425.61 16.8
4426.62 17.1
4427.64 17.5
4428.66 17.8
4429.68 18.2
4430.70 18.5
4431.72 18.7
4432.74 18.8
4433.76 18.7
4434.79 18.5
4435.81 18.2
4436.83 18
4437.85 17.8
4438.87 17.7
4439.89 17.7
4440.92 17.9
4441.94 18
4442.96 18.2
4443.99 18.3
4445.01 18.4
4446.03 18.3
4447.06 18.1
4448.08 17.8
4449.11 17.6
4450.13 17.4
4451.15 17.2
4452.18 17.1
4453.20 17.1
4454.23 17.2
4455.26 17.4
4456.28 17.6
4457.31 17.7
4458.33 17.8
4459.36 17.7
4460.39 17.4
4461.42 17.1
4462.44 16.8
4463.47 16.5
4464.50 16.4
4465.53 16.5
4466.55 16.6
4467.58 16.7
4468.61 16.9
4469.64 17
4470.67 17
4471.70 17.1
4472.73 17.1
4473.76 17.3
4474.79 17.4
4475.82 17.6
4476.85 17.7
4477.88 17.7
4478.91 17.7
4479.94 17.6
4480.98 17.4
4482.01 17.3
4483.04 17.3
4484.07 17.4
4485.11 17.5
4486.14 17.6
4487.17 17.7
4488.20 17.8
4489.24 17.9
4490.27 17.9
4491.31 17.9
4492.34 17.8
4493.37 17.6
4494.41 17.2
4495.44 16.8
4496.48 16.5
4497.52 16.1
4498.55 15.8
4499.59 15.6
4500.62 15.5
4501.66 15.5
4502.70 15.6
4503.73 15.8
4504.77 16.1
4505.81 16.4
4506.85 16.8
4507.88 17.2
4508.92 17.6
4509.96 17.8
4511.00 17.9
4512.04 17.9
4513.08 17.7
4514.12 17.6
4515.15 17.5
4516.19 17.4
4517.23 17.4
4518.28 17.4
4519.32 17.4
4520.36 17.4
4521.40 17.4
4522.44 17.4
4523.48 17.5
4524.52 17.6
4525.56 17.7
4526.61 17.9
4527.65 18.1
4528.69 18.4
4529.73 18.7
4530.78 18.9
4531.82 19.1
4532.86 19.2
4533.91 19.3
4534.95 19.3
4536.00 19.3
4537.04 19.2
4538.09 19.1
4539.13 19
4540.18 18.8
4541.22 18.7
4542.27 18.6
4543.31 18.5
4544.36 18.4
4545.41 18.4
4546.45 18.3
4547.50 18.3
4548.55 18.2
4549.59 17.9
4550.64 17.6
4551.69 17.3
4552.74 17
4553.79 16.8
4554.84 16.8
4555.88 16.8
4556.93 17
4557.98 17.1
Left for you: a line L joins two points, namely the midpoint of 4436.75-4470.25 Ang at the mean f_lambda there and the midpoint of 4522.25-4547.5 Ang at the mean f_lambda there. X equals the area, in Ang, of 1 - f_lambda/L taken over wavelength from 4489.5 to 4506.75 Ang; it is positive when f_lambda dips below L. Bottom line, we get 1.5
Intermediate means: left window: 17.4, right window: 18.6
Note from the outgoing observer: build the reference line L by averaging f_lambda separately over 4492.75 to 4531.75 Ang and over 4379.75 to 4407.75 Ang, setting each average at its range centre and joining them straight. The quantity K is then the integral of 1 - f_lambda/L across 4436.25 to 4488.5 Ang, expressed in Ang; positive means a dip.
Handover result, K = 0.5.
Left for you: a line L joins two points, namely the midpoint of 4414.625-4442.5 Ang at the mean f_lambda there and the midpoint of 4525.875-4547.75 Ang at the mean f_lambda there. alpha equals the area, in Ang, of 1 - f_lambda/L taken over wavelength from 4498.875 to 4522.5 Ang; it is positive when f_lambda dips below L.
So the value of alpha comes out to 1.83 Ang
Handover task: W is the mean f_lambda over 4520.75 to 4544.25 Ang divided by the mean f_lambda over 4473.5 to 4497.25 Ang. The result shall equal 1.06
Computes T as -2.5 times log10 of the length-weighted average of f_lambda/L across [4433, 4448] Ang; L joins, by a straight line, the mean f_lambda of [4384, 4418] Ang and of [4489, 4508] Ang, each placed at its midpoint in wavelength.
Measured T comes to -0.04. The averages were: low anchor 18.1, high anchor 16.6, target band 18.1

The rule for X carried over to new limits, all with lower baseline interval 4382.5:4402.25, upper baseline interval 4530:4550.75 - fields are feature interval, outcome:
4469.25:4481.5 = 0.7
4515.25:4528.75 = 0.8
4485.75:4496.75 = 0.6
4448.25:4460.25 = 0.6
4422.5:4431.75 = 0.5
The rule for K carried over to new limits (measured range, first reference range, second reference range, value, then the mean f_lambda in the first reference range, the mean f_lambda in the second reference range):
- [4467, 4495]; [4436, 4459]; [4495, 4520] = -0.37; 17.7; 16.8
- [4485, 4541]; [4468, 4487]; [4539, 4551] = 0.99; 17.4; 18.4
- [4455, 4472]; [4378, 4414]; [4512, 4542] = 1.09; 18.2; 18.2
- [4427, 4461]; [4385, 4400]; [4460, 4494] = -0.57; 18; 17.3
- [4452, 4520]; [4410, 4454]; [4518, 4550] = 3.07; 17.5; 18.4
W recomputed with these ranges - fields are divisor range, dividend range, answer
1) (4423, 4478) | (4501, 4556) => 1.02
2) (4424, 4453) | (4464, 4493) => 0.97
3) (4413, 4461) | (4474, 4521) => 0.99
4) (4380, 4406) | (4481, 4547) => 0.97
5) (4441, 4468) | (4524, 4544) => 1.07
